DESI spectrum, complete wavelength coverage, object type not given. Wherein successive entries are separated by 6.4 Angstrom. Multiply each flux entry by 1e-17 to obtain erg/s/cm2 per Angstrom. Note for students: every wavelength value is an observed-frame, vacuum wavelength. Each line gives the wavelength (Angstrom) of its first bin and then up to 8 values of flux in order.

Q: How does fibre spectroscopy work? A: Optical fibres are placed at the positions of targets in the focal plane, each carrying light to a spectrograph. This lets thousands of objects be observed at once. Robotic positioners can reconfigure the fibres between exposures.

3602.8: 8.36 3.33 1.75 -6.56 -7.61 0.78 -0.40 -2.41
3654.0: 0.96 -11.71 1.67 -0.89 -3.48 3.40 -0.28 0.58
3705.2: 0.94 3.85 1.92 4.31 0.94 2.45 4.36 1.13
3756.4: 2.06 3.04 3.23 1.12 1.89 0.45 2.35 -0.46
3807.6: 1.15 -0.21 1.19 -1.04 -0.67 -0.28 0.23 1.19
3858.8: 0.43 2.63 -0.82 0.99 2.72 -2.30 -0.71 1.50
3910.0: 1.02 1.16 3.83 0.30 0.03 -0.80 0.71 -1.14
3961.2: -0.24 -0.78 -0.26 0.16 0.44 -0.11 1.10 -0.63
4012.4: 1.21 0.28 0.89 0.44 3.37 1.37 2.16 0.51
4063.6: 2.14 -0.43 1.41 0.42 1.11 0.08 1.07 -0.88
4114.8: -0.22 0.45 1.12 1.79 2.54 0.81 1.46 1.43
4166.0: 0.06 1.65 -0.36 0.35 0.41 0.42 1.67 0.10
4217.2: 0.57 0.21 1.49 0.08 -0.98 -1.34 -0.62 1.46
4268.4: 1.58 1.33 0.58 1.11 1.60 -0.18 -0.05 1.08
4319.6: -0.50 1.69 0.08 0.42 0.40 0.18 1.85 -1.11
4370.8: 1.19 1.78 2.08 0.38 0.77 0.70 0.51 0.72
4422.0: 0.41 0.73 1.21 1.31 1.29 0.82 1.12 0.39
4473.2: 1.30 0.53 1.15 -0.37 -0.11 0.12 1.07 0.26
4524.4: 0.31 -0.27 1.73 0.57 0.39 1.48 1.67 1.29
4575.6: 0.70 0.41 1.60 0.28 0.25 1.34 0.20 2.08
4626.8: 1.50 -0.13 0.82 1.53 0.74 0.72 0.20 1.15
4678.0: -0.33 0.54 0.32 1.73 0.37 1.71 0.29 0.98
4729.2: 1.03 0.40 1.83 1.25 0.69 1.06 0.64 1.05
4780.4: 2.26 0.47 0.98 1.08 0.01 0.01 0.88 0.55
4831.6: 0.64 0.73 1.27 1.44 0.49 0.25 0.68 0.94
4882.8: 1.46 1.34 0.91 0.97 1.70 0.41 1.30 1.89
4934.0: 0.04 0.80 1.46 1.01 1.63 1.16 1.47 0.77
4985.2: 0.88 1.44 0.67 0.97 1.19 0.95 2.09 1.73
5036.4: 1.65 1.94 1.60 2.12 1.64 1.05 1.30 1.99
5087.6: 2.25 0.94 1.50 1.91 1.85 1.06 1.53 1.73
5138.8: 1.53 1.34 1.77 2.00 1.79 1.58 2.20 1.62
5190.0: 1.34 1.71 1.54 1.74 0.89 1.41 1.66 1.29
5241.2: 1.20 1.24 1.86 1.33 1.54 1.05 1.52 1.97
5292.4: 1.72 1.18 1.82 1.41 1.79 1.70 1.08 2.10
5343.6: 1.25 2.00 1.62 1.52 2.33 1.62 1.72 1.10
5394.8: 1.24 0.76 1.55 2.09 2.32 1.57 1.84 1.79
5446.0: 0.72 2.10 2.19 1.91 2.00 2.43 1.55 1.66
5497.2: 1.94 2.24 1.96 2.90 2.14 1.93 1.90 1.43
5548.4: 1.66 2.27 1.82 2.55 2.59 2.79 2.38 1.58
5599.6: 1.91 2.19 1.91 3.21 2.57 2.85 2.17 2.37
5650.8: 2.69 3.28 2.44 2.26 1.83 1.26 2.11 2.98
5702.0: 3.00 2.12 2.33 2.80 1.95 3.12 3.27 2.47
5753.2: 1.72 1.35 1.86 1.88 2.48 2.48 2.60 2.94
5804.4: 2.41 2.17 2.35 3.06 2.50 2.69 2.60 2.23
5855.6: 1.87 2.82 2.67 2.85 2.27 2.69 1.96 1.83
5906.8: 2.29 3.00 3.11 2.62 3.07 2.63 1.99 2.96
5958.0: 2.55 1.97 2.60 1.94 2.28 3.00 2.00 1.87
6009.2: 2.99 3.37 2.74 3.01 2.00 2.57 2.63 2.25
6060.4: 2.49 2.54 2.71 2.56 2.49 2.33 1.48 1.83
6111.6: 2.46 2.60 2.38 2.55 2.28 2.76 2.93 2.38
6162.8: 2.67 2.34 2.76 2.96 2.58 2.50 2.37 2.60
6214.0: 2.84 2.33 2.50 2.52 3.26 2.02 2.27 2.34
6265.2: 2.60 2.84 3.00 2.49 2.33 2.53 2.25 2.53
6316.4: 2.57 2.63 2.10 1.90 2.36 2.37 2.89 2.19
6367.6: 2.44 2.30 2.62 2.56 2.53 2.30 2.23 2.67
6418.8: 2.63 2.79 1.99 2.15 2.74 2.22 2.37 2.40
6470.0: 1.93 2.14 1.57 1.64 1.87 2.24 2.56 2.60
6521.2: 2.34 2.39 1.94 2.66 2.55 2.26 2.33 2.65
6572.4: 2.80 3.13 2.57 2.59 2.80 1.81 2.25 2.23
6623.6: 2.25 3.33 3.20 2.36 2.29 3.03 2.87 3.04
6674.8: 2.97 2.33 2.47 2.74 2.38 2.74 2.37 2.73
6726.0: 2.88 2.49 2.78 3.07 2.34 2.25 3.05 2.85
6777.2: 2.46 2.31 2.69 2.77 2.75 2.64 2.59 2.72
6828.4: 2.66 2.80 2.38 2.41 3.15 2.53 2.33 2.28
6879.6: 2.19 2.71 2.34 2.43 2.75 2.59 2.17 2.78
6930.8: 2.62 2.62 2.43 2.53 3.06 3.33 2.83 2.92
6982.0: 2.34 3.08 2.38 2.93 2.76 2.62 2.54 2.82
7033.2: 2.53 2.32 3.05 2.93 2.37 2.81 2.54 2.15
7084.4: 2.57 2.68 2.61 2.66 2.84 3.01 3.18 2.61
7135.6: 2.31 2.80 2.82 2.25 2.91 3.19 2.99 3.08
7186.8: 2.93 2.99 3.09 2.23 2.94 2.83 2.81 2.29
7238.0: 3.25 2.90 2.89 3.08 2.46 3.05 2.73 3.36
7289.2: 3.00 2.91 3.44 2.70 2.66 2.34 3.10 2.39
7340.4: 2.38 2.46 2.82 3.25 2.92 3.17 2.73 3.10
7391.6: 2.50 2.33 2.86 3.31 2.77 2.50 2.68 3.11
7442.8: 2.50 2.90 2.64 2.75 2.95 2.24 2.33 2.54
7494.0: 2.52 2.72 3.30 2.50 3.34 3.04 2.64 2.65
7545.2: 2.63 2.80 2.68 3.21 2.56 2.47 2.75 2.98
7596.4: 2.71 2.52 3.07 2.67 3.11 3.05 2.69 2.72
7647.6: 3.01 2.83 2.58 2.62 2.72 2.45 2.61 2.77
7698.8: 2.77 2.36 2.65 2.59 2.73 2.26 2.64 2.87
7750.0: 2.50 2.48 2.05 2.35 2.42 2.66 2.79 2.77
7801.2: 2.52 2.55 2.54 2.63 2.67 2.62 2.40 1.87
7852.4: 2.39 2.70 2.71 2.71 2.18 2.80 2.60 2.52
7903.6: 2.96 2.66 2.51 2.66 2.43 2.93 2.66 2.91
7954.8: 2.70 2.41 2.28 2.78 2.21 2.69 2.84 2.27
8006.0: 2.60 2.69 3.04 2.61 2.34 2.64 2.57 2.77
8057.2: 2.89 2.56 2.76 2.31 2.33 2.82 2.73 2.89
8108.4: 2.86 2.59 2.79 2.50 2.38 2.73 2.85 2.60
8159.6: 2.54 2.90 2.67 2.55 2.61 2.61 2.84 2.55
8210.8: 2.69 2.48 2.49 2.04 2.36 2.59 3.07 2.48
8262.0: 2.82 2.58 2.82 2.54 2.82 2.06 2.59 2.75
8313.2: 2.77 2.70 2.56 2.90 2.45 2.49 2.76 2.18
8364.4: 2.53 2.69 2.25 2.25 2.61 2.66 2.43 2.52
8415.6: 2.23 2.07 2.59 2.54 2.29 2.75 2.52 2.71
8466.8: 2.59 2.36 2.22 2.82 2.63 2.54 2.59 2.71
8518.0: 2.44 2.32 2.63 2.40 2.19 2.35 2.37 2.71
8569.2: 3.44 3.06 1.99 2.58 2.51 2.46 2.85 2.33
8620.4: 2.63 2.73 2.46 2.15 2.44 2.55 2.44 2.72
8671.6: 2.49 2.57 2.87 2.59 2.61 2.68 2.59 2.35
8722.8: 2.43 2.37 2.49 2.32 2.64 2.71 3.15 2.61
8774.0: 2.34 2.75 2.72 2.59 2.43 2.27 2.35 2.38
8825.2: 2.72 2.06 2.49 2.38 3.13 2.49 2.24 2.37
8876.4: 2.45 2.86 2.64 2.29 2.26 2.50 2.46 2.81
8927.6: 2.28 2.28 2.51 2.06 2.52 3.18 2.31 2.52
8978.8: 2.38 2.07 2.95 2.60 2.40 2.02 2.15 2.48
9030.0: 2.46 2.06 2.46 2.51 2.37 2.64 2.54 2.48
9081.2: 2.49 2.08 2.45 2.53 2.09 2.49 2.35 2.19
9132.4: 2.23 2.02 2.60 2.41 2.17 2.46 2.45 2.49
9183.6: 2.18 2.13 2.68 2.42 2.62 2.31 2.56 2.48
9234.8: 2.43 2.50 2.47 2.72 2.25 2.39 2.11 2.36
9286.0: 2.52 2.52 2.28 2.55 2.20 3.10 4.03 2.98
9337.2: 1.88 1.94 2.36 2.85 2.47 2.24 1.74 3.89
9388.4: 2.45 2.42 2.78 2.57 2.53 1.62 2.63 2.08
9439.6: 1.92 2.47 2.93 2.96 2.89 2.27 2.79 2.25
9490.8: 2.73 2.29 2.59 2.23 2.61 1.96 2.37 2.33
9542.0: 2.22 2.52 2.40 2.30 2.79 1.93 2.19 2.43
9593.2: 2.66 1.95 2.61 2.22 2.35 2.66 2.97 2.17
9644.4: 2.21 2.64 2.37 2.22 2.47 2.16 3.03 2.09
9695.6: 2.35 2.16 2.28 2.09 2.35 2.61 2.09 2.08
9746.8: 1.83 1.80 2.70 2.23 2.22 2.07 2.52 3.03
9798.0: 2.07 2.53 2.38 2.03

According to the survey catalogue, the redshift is 0.25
